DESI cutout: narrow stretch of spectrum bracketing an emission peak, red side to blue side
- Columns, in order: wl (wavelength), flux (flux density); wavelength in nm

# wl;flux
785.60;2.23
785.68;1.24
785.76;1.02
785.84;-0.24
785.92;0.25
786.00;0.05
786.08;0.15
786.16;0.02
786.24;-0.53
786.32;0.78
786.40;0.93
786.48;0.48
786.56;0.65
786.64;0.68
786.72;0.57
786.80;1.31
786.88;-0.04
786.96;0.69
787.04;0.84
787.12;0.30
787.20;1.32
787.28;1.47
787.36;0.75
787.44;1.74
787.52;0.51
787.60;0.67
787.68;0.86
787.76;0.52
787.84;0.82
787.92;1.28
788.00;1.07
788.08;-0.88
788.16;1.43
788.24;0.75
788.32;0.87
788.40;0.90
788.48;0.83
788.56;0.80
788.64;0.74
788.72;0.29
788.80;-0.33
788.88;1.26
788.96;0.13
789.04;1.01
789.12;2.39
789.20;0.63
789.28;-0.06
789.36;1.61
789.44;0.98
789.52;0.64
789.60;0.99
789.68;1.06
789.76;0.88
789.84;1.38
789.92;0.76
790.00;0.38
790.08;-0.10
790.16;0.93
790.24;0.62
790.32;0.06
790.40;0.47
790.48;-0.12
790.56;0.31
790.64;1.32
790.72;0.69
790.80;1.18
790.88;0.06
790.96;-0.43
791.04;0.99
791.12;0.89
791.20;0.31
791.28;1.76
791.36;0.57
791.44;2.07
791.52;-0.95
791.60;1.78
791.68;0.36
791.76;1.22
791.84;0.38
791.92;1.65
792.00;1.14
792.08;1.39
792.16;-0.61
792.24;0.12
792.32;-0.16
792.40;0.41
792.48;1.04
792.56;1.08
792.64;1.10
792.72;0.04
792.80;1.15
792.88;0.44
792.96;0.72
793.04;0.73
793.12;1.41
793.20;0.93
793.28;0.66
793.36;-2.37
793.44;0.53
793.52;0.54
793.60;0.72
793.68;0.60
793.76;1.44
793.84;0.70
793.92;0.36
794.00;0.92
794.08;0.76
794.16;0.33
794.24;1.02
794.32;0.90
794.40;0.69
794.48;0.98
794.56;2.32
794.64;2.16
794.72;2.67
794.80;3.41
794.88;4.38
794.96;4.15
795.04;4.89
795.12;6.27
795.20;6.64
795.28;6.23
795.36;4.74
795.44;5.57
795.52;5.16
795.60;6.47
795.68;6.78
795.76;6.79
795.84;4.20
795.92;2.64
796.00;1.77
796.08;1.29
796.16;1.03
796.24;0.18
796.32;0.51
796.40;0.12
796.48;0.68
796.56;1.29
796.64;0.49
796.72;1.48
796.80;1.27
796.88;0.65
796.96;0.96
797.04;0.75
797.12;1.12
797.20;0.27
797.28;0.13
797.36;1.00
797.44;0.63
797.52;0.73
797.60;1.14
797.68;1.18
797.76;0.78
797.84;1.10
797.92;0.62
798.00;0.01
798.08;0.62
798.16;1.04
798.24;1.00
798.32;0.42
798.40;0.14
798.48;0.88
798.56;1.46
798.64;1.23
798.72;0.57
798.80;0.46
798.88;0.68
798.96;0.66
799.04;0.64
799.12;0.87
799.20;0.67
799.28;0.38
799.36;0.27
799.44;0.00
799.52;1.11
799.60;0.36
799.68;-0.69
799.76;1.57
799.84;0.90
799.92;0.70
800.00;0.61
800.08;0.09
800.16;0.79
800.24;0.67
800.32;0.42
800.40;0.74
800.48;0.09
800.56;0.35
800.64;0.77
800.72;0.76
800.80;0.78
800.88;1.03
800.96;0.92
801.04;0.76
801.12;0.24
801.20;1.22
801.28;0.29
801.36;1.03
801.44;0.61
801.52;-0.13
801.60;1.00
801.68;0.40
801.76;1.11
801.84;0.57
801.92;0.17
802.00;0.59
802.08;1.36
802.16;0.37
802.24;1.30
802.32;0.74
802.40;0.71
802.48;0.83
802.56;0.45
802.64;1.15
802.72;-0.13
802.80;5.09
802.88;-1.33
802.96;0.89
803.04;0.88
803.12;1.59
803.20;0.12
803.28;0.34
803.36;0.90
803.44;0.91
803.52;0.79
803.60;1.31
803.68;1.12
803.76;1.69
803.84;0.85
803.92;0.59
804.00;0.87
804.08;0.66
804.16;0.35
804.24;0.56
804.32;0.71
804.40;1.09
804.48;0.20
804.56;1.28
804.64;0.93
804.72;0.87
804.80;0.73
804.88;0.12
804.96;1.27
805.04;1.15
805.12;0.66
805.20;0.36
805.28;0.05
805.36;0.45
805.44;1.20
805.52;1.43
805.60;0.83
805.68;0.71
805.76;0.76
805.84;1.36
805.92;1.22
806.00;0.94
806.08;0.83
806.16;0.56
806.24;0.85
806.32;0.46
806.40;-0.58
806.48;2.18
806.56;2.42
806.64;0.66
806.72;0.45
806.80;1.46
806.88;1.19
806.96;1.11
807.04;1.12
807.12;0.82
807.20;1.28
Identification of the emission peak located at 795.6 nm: [O II] 3727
